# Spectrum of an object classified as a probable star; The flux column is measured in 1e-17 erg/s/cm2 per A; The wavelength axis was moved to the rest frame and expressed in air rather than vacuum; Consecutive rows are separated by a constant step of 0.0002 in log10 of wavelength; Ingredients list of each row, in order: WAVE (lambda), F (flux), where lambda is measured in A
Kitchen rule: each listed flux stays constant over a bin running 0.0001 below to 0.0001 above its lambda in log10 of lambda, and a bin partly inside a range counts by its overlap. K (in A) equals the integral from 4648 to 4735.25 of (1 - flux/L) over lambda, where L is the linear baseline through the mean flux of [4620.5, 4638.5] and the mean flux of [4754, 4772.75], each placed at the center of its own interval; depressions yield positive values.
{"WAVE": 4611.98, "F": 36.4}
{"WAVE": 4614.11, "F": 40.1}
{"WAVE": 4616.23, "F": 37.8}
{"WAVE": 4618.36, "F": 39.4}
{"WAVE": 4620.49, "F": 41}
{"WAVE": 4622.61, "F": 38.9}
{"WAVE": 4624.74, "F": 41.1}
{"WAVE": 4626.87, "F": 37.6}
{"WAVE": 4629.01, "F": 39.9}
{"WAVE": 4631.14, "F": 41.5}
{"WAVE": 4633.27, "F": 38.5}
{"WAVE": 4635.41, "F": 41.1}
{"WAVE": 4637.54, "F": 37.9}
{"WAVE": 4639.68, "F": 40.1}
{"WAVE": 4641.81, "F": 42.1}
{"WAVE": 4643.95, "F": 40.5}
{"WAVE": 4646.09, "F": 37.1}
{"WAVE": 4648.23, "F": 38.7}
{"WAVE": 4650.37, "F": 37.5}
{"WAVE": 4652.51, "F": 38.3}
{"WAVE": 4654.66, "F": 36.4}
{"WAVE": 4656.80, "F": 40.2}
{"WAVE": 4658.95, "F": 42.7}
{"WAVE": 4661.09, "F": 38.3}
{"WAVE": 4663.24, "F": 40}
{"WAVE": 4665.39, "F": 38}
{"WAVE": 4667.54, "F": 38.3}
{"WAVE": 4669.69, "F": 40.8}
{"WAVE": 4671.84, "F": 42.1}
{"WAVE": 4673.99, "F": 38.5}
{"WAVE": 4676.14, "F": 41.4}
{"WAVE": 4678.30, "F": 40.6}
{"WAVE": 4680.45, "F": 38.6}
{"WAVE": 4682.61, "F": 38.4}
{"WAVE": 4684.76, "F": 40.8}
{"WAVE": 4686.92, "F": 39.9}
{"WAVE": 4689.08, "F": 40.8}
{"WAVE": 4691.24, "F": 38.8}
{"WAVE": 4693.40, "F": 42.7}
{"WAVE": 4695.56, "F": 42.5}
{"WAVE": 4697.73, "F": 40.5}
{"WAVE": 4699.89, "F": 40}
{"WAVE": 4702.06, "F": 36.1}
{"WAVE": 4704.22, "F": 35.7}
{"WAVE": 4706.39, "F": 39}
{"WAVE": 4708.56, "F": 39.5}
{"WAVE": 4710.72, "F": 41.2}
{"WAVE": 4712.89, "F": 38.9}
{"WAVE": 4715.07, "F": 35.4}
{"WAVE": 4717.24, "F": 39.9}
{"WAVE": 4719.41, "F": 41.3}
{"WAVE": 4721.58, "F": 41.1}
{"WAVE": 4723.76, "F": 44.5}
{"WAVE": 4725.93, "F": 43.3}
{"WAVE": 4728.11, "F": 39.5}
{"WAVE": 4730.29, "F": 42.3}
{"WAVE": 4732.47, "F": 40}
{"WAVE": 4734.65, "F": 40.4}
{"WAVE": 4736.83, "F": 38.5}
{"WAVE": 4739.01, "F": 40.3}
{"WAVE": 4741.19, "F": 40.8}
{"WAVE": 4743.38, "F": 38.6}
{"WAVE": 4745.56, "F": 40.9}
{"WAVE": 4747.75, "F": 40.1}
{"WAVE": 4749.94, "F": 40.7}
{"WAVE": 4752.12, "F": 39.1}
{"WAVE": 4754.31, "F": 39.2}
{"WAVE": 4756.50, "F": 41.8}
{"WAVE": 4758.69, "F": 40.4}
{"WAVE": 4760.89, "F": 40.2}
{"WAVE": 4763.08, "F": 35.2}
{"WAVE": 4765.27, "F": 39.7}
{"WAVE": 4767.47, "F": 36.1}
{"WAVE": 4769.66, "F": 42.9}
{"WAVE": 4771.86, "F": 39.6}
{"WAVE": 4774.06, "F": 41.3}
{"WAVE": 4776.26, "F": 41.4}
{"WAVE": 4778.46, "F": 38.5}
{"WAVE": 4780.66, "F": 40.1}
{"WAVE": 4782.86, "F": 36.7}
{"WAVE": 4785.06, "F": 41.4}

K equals -0.59 A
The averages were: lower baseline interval 39.7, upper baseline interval 39.5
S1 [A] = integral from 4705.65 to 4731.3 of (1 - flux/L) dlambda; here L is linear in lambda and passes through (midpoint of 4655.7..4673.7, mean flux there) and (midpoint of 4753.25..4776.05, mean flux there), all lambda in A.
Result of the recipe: -0.4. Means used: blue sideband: 40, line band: 40.5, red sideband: 39.7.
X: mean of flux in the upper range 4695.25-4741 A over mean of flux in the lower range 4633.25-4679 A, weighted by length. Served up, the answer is 1.0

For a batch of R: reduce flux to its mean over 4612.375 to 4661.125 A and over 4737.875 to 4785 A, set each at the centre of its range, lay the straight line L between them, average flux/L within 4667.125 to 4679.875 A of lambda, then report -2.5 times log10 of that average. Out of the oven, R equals -0.02 mag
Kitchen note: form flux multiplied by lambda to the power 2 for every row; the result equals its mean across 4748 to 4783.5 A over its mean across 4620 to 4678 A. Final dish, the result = 1.05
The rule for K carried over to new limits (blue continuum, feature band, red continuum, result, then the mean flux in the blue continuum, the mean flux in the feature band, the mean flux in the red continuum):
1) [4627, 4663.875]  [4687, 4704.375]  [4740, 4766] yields -0.1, 39.4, 39.9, 39.7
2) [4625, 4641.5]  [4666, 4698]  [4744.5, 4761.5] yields -0.3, 39.7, 40.3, 40.3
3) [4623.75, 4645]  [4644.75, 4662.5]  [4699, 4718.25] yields 0.4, 40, 38.7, 38.4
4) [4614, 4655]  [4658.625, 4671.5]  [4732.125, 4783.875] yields -0.1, 39.3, 39.6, 39.7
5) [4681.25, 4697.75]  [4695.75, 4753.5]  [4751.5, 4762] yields 0.5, 40.5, 39.9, 40.2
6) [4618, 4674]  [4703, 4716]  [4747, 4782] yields 0.4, 39.5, 38.3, 39.7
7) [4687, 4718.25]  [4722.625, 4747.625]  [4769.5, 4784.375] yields -0.7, 39.4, 40.8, 39.9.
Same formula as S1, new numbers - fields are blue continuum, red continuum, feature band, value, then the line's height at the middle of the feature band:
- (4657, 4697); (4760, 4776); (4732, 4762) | -0.38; 39.6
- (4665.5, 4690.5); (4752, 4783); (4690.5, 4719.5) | 0.36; 39.8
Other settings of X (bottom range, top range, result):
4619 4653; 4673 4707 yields 1.00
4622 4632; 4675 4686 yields 1.00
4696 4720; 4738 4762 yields 1.03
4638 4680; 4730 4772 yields 1.01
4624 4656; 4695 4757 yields 1.02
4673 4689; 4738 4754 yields 1.01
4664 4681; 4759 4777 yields 0.99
